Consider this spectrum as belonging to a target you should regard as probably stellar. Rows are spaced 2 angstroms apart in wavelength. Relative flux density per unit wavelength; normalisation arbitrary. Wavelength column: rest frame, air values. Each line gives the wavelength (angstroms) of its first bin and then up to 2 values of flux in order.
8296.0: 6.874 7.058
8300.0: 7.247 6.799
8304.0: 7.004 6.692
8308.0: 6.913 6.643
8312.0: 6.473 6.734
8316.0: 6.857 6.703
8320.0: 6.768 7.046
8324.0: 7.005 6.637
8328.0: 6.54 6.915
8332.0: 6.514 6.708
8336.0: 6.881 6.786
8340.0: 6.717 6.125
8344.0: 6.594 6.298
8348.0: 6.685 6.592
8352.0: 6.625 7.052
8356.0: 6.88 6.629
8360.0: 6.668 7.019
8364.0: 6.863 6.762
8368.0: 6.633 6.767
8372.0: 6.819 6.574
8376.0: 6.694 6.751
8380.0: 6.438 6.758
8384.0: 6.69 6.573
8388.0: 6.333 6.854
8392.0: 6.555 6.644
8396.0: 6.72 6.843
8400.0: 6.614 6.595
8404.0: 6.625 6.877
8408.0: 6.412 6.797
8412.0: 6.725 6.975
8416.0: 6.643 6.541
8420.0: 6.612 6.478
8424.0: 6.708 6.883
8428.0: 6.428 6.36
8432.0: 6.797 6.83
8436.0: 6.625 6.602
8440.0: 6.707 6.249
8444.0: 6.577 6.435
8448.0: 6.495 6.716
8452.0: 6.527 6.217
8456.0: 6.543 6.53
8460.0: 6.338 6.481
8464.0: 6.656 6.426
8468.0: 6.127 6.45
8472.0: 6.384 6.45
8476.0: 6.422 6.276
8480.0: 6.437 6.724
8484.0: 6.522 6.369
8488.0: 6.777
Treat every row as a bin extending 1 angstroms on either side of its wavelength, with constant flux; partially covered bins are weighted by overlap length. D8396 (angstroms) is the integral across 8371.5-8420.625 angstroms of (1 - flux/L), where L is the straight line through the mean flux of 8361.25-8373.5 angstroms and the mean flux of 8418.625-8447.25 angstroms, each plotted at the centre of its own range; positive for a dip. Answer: 0.3 angstroms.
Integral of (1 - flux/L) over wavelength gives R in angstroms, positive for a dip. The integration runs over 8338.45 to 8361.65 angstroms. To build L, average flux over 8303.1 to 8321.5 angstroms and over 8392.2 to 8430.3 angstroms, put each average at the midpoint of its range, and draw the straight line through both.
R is 0.3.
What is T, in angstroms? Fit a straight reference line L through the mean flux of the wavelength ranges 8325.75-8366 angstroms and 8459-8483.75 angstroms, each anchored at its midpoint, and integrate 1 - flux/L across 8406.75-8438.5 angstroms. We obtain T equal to -0.6 angstroms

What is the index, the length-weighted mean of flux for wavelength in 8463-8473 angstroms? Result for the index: 6.41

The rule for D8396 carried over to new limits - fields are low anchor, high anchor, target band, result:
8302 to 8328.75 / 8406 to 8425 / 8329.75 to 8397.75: 0.4 angstroms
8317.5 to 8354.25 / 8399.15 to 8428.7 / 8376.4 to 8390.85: 0.1 angstroms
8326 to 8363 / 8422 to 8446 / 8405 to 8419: -0.2 angstroms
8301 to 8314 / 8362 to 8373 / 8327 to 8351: 0.6 angstroms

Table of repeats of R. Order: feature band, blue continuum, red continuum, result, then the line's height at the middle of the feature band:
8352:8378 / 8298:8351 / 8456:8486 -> -0.5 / 6.65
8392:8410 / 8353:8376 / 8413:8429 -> 0.1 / 6.7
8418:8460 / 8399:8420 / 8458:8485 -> 0.0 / 6.56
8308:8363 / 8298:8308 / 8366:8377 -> 1.0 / 6.83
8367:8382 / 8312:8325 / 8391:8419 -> 0.1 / 6.73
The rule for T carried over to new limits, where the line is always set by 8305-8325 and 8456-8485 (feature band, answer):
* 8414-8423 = -0.1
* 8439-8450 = 0.0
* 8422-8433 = -0.1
